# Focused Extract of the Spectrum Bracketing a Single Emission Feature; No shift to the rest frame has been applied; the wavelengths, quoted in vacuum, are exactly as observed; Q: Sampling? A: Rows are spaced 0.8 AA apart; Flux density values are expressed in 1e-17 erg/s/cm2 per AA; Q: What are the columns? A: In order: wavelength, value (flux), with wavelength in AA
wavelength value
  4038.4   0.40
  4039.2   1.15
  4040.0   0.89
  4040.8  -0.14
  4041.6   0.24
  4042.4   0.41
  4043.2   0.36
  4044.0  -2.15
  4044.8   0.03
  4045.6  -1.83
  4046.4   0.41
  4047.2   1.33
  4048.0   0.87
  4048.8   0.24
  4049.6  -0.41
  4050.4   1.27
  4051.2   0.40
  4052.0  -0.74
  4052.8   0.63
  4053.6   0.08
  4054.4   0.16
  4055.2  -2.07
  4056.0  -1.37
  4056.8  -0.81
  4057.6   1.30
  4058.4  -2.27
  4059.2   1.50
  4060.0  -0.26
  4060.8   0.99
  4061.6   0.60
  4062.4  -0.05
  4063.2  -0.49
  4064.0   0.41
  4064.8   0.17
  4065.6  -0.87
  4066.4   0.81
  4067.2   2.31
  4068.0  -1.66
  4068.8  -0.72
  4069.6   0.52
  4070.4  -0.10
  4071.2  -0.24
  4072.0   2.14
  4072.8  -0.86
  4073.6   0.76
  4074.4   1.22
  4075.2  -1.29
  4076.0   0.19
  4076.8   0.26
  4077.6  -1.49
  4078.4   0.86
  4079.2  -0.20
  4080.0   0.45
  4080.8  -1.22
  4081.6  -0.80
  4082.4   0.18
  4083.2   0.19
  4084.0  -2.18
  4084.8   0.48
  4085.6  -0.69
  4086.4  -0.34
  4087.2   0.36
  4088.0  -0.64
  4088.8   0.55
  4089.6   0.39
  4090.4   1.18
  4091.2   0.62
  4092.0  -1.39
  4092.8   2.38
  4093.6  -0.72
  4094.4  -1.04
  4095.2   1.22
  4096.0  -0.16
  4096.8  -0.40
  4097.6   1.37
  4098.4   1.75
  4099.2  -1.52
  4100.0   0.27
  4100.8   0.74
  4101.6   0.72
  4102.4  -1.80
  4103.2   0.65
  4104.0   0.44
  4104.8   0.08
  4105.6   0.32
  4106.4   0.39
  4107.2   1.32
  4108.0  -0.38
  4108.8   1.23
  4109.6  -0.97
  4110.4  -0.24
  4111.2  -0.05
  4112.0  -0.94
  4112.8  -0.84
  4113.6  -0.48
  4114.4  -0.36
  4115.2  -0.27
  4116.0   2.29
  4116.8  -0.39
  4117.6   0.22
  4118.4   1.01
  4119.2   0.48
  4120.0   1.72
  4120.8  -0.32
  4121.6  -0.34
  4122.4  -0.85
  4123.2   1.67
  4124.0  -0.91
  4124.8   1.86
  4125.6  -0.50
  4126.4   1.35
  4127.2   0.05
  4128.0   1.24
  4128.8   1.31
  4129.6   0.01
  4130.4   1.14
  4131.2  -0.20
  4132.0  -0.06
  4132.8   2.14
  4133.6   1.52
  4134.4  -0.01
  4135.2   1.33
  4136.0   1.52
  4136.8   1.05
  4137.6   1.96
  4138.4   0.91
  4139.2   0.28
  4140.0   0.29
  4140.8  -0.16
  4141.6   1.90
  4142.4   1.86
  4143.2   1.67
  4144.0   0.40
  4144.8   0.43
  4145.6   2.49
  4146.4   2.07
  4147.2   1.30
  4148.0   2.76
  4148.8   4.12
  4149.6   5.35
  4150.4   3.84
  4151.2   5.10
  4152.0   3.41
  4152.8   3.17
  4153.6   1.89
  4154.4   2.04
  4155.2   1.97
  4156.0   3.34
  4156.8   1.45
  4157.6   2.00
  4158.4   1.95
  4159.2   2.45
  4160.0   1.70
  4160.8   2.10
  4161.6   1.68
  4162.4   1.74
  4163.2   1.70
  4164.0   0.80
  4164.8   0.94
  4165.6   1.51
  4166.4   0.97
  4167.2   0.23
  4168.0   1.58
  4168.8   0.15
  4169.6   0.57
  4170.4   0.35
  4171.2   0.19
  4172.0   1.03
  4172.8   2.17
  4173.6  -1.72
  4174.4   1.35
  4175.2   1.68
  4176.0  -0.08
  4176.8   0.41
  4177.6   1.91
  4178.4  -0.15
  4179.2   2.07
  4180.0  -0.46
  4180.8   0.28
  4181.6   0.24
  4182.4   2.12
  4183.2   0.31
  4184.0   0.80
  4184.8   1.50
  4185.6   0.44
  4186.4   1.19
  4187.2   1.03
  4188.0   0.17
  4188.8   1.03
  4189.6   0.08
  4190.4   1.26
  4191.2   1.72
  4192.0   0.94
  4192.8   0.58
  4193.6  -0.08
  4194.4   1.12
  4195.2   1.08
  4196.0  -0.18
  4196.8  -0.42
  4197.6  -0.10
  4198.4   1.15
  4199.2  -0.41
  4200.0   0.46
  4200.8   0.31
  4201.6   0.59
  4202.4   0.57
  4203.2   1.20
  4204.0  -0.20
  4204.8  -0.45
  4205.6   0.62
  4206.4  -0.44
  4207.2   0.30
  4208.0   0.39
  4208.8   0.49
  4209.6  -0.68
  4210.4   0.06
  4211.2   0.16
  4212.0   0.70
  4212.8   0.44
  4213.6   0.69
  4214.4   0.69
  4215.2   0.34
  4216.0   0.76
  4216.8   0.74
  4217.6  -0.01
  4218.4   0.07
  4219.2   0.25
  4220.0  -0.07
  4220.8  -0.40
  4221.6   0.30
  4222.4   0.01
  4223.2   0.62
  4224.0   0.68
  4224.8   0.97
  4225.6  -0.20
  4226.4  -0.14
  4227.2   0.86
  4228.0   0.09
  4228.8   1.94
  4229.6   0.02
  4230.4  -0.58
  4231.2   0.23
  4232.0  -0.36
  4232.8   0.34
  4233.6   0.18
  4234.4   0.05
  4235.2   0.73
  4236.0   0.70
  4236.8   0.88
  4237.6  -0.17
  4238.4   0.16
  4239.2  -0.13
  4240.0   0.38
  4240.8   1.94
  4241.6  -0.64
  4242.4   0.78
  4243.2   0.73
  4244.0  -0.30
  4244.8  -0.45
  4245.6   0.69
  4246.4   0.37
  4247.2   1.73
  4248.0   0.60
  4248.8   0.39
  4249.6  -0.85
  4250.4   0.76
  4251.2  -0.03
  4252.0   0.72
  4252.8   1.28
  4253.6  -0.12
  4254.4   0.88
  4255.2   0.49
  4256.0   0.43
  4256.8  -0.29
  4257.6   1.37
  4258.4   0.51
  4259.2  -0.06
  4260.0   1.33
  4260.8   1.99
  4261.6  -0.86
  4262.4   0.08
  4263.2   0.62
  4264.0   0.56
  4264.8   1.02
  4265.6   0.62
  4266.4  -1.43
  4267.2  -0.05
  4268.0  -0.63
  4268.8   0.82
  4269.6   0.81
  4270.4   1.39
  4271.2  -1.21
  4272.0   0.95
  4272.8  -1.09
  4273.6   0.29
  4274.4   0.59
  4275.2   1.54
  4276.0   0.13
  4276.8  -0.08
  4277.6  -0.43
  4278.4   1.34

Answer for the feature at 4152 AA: Lyman alpha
